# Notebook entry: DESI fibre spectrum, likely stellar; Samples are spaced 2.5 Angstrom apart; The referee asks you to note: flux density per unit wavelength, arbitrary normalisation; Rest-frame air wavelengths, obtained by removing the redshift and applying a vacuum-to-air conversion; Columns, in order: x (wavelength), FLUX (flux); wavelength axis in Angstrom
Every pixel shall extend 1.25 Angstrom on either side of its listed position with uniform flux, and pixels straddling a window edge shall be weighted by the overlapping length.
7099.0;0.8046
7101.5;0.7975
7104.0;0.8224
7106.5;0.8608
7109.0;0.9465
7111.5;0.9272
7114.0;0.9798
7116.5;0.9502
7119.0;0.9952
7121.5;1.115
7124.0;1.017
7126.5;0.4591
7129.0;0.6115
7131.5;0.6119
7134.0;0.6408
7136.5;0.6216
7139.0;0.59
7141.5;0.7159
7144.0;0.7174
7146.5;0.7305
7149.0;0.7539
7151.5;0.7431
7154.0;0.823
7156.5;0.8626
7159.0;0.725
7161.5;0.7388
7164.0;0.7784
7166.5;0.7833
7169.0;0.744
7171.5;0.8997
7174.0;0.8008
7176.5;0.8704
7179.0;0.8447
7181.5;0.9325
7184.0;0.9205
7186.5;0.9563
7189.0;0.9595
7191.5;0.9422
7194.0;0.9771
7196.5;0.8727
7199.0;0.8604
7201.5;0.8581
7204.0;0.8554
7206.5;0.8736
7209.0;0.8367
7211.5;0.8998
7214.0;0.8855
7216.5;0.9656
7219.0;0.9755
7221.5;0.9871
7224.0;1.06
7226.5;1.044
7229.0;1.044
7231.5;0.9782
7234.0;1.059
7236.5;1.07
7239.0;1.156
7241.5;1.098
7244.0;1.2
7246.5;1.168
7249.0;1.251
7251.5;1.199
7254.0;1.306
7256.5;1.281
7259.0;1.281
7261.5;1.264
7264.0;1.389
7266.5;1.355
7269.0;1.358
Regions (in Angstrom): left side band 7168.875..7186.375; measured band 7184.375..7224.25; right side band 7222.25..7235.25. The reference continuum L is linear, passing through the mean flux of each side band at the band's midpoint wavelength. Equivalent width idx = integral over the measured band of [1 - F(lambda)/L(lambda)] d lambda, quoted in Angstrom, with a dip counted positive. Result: 1.5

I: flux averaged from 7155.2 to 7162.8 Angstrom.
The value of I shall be 0.776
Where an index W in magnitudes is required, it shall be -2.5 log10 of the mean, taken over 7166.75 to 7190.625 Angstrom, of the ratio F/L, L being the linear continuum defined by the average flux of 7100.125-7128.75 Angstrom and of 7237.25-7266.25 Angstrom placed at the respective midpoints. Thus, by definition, 0.196 mag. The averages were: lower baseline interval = 0.887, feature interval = 0.878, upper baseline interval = 1.24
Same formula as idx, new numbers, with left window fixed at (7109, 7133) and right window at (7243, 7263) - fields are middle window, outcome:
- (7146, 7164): 3.5 Angstrom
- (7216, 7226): 1.3 Angstrom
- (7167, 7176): 1.7 Angstrom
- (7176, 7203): 3.8 Angstrom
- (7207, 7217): 2.1 Angstrom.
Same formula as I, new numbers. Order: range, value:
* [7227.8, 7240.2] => 1.06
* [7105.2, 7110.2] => 0.902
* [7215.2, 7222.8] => 0.976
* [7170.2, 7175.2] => 0.85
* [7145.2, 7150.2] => 0.742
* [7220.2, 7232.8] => 1.02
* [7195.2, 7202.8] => 0.864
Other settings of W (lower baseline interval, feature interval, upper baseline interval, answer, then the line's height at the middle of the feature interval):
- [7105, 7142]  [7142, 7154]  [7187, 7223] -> 0.13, 0.837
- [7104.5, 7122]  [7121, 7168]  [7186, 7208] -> 0.27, 0.936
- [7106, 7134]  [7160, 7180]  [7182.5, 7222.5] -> 0.11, 0.889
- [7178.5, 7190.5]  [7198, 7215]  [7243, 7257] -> 0.19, 1.03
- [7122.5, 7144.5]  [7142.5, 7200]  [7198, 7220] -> -0.08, 0.779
